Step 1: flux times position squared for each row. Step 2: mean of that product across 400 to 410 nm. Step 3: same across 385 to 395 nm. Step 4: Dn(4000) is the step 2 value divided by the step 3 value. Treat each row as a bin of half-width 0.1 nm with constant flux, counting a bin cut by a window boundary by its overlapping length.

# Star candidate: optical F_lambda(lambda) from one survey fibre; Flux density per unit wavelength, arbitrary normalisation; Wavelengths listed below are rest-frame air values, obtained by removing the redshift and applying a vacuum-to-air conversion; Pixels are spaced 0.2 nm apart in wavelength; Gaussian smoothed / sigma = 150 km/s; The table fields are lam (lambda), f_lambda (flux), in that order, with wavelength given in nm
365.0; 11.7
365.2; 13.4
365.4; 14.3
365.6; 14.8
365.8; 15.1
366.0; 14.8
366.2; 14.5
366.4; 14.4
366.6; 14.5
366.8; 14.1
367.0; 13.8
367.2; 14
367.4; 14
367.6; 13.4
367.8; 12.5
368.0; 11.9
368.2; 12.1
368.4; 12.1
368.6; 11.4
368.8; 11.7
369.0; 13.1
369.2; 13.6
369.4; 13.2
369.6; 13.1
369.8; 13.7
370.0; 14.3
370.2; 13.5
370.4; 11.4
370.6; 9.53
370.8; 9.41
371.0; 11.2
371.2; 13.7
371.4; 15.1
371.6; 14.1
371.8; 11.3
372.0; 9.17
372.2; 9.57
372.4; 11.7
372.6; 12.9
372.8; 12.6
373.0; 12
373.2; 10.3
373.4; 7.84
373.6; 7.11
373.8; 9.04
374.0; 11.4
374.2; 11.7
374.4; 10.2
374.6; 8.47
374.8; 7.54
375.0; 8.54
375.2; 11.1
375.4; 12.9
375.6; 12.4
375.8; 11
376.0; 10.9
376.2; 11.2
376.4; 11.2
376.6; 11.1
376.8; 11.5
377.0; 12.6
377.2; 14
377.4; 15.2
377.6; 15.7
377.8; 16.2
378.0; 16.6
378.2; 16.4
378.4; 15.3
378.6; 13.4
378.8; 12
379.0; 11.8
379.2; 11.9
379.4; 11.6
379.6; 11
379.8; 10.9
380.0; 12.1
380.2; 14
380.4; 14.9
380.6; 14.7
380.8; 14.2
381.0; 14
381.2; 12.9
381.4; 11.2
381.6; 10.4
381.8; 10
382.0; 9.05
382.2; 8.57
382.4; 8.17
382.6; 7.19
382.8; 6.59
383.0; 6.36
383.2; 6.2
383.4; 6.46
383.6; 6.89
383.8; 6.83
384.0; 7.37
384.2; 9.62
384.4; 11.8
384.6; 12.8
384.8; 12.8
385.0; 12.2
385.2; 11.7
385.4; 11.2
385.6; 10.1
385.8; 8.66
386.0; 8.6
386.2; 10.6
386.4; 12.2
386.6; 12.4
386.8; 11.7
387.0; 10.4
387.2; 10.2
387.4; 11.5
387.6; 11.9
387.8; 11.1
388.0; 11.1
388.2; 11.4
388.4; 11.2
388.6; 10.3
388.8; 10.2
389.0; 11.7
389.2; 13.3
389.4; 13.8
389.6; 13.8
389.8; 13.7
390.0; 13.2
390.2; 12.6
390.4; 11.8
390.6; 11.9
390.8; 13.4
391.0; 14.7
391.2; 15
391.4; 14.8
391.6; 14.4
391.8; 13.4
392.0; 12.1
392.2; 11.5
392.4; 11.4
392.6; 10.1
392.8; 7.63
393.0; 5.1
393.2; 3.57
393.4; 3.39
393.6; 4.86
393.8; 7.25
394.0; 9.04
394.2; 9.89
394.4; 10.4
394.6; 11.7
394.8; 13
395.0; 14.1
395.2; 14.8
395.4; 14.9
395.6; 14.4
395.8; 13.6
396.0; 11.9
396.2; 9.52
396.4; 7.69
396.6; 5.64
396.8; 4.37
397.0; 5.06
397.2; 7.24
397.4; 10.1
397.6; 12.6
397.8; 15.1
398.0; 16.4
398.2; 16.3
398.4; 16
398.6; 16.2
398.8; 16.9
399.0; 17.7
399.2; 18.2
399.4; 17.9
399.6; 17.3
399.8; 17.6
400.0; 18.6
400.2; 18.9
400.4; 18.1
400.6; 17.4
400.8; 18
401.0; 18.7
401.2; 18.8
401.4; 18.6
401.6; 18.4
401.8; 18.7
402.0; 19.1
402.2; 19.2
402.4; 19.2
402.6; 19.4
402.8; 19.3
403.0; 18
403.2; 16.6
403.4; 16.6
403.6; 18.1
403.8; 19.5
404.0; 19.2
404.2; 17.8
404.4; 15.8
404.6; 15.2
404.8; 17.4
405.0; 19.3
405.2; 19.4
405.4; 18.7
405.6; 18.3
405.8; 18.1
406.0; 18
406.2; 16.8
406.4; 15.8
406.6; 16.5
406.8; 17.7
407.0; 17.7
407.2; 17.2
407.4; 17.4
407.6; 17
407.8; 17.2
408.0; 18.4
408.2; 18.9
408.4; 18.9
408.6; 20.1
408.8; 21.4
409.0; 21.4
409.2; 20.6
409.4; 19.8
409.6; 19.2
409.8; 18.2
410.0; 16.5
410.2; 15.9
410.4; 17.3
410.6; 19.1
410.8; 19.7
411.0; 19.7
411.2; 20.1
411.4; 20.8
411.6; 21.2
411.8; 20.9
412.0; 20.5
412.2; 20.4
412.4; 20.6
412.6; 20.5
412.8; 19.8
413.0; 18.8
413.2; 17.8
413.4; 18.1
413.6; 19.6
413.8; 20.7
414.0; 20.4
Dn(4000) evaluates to 1.79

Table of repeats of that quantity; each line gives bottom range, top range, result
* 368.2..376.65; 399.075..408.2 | 1.86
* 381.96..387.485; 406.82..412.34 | 2.26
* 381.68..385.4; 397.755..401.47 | 2.12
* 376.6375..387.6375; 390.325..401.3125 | 1.21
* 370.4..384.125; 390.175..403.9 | 1.38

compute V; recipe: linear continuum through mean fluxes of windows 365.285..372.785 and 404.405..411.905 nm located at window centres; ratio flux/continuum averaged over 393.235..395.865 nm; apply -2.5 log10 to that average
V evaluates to 0.48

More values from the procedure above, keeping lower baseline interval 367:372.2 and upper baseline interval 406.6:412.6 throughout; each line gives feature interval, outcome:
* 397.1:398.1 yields 0.359 mag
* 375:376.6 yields 0.191 mag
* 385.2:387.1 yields 0.381 mag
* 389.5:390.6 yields 0.222 mag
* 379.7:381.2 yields 0.060 mag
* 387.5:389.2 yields 0.353 mag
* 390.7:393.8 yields 0.493 mag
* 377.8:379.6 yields 0.027 mag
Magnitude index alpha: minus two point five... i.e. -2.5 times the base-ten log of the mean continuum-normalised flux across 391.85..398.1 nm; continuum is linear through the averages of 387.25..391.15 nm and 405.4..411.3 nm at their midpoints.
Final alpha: 0.38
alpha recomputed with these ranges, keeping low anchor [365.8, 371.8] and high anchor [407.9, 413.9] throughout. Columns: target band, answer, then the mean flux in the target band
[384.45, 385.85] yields 0.33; 11.5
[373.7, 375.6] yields 0.34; 10.2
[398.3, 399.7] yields 0.03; 17.2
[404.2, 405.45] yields 0.06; 17.6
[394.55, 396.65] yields 0.38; 12.1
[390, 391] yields 0.27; 12.7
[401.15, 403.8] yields -0.02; 18.5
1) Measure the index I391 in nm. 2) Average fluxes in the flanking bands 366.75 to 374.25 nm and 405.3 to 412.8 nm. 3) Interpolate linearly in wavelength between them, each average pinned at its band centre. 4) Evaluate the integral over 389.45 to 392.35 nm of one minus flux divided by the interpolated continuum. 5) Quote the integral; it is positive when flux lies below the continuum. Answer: 0.433 nm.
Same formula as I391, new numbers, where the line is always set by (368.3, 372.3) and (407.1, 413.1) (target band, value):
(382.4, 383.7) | 0.695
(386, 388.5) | 0.659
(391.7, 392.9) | 0.378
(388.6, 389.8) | 0.239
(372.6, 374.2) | 0.305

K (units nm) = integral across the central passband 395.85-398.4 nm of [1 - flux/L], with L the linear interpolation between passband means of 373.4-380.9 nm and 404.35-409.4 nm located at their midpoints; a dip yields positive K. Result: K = 0.91 nm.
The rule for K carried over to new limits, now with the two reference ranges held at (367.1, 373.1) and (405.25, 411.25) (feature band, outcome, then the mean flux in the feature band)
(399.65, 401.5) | -0.12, 18.3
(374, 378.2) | 0.40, 12.1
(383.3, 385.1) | 0.61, 9.64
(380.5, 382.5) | 0.40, 11.3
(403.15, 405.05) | 0.02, 17.5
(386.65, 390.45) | 0.86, 11.8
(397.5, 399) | 0.09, 15.8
